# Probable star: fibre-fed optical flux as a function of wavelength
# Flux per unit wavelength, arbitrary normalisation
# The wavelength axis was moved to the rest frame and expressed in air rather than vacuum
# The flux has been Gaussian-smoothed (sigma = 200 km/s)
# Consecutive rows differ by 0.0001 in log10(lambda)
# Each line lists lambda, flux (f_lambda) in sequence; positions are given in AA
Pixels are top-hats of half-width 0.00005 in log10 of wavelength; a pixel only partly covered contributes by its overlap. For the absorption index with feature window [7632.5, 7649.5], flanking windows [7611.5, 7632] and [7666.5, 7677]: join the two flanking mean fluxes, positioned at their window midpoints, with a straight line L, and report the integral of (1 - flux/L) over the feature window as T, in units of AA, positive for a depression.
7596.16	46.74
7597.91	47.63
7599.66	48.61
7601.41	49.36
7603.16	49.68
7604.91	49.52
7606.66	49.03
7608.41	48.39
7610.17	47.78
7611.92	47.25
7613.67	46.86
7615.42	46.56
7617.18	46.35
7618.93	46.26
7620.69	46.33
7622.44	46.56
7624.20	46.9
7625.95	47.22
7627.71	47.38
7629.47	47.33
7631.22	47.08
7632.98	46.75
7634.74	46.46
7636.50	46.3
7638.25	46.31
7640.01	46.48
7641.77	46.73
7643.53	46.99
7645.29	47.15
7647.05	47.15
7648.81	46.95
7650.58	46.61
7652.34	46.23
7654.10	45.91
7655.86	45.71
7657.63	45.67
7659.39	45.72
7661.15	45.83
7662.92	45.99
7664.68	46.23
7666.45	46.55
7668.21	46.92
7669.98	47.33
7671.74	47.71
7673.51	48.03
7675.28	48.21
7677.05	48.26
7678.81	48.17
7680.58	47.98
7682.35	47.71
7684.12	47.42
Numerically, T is 0.15 AA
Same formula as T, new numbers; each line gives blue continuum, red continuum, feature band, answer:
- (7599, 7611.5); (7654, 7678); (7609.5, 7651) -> 1.0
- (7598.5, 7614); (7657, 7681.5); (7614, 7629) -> 0.5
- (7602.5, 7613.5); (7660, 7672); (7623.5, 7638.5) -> 0.3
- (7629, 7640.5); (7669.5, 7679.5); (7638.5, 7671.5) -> 0.6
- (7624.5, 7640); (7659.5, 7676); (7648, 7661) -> 0.2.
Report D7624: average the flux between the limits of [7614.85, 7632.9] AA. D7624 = 46.8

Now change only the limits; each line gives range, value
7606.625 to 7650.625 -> 46.9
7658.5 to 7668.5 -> 46.2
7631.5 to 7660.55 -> 46.5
